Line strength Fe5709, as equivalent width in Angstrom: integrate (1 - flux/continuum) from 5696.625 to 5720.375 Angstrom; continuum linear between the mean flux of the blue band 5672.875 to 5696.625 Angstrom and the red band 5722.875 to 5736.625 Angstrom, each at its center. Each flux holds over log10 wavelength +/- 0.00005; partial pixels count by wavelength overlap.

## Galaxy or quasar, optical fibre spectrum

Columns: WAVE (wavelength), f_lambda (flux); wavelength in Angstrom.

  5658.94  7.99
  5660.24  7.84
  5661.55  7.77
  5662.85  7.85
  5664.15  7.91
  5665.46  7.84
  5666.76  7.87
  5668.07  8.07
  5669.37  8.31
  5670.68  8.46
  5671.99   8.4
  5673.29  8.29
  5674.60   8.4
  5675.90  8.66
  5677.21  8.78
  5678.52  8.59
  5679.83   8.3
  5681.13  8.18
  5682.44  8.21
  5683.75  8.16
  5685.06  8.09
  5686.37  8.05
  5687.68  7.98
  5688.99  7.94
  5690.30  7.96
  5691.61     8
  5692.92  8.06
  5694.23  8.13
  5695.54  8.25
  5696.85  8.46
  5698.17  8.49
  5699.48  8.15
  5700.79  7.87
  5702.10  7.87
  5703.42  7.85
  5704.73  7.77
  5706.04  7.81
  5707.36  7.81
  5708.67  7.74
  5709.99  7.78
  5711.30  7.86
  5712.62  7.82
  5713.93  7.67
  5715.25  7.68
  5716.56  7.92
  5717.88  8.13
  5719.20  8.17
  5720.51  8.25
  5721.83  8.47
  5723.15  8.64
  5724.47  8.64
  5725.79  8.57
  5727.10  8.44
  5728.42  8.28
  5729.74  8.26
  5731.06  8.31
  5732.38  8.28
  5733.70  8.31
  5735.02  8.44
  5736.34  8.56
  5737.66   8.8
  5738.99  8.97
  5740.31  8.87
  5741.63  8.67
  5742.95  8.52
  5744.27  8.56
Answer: 1.1 Angstrom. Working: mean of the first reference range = 8.23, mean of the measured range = 7.93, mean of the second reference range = 8.42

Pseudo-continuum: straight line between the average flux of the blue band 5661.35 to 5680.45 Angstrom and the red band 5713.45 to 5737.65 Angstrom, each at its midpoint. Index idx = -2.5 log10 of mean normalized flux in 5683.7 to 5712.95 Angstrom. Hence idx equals 0.037 mag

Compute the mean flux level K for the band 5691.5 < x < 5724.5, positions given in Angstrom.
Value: 8.04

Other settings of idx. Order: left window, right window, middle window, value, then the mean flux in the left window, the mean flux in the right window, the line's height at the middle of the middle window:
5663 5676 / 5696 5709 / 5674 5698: -0.02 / 8.19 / 7.99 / 8.09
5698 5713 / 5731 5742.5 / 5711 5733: 0.01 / 7.88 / 8.59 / 8.26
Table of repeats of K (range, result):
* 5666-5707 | 8.17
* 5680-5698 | 8.13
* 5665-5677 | 8.28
